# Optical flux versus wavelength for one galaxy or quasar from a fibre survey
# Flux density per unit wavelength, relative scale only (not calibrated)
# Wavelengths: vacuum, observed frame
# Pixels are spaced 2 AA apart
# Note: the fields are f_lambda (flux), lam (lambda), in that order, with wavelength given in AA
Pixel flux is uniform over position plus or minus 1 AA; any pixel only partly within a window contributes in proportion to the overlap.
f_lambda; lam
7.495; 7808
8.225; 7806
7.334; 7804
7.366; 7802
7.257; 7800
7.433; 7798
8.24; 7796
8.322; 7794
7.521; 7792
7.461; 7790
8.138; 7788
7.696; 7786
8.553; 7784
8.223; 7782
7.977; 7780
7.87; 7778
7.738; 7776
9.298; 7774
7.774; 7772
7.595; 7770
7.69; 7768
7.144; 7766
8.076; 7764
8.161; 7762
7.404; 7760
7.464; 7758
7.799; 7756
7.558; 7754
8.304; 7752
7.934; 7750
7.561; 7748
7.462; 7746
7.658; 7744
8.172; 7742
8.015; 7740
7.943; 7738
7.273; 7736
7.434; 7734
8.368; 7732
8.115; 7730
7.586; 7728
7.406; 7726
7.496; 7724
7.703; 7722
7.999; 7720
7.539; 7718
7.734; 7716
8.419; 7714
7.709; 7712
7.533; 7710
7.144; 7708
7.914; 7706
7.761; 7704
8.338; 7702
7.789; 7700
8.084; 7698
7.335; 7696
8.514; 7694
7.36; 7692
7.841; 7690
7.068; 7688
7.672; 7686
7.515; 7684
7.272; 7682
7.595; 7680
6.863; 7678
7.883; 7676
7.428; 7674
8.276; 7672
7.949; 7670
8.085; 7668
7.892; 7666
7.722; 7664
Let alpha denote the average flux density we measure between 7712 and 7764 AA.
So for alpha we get 7.78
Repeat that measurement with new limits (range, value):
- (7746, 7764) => 7.77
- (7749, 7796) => 7.91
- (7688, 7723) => 7.79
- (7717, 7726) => 7.65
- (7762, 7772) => 7.69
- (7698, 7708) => 7.88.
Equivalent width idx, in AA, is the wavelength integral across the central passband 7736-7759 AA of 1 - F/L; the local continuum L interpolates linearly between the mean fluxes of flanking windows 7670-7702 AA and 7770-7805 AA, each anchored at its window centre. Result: 0.0 AA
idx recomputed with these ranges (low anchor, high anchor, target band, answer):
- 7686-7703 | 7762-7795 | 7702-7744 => 0.4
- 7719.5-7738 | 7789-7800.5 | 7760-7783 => -0.6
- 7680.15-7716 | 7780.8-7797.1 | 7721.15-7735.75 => 0.2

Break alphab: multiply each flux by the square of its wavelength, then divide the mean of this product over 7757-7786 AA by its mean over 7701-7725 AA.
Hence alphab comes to 1.03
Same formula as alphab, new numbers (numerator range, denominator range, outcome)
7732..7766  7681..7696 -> 1.04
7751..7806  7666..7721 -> 1.04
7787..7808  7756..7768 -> 1.02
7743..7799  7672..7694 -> 1.07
